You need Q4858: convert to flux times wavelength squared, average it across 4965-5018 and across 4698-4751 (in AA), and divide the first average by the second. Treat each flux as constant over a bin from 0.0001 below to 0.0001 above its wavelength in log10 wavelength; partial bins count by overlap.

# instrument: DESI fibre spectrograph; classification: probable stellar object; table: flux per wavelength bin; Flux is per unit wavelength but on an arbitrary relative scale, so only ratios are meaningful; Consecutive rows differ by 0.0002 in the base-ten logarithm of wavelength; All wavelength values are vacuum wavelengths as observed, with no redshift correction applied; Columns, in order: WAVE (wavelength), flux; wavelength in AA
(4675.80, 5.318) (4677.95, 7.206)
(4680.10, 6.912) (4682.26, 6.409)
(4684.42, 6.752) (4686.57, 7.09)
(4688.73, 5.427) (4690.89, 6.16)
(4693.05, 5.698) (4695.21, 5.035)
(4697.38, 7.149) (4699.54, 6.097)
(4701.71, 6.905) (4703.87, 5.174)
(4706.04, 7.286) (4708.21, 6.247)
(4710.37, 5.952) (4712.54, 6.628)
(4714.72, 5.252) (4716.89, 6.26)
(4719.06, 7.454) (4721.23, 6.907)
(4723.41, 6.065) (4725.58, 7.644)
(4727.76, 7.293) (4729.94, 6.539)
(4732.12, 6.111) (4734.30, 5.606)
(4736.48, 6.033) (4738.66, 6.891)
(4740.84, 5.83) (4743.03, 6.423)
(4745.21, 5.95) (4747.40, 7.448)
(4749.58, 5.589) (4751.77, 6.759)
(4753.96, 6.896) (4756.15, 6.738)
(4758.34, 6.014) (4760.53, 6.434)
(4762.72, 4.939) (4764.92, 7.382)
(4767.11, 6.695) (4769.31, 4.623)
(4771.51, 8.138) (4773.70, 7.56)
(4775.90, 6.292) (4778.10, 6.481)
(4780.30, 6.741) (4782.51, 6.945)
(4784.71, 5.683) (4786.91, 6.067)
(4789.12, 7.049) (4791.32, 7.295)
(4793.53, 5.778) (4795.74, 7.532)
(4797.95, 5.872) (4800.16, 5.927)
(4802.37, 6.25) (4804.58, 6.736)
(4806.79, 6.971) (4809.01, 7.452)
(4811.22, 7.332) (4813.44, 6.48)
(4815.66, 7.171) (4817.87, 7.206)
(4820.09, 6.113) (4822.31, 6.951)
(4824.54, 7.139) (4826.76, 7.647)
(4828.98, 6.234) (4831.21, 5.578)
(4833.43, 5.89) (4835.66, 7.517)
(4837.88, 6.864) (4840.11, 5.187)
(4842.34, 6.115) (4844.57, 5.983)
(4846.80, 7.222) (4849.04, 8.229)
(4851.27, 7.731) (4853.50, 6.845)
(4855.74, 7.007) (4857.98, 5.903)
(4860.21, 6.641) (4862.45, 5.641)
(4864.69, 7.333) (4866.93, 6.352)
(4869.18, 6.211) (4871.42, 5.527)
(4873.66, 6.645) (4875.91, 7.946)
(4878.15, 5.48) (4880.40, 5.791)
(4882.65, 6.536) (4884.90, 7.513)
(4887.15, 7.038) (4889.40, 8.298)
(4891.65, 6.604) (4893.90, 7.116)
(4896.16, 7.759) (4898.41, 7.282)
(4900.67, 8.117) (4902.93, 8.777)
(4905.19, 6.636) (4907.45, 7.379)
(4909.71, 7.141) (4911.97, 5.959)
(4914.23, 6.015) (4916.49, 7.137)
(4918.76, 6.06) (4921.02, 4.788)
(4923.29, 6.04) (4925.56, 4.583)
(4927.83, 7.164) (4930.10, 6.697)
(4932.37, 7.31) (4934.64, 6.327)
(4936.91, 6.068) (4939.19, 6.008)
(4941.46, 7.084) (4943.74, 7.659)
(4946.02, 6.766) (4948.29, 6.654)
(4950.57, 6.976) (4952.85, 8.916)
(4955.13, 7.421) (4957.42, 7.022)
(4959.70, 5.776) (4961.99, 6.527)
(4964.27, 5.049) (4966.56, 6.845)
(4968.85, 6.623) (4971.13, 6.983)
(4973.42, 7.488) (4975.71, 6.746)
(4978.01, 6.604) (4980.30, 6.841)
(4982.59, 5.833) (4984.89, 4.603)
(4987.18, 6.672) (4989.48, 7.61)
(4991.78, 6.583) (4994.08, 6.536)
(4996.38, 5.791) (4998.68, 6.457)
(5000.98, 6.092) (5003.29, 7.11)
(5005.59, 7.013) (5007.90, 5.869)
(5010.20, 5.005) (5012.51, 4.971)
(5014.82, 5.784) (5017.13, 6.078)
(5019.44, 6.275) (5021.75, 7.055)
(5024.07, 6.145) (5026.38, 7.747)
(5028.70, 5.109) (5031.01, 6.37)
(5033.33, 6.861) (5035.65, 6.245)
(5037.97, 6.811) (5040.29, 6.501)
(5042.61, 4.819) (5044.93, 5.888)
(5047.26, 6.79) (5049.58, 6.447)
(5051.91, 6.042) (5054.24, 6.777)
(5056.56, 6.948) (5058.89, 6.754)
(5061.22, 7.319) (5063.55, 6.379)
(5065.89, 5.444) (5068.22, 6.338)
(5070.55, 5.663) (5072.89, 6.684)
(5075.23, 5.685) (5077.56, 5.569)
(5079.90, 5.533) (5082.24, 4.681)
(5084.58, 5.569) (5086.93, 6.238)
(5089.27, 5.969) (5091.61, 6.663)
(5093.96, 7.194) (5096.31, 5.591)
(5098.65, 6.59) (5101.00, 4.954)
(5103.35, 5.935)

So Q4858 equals 1.10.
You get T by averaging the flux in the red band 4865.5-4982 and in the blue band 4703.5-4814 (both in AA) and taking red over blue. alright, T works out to 1.0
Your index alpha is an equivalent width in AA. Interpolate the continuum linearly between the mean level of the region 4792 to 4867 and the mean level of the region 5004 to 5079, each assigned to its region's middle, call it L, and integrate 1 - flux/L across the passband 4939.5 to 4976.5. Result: -2.8 AA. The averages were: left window 6.68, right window 6.23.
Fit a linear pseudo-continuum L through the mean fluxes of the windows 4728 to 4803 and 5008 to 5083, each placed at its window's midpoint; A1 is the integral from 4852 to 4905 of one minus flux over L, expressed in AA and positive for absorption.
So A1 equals -4.8 AA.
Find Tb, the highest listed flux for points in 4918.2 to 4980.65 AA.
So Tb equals 8.916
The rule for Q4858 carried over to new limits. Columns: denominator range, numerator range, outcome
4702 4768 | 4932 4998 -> 1.14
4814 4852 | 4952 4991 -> 1.05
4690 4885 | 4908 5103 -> 1.06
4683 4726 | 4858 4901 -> 1.15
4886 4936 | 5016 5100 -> 0.97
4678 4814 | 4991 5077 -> 1.09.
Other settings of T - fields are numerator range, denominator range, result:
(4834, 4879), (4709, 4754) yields 1.03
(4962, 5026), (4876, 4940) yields 0.94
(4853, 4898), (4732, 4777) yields 1.05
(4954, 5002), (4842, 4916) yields 0.94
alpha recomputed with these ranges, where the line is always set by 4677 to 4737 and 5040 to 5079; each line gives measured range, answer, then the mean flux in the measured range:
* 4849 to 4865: -1.2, 6.81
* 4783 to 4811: -1.0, 6.59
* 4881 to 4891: -1.4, 7.23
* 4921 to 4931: 0.5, 5.95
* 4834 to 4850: -0.9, 6.69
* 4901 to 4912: -1.9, 7.37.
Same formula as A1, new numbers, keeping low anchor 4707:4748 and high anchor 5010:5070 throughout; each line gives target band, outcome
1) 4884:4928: -3.5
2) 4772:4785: -0.7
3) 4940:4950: -1.1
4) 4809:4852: -2.6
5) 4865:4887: -0.5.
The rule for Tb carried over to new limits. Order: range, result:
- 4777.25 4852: 8.229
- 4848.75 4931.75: 8.777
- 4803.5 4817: 7.452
